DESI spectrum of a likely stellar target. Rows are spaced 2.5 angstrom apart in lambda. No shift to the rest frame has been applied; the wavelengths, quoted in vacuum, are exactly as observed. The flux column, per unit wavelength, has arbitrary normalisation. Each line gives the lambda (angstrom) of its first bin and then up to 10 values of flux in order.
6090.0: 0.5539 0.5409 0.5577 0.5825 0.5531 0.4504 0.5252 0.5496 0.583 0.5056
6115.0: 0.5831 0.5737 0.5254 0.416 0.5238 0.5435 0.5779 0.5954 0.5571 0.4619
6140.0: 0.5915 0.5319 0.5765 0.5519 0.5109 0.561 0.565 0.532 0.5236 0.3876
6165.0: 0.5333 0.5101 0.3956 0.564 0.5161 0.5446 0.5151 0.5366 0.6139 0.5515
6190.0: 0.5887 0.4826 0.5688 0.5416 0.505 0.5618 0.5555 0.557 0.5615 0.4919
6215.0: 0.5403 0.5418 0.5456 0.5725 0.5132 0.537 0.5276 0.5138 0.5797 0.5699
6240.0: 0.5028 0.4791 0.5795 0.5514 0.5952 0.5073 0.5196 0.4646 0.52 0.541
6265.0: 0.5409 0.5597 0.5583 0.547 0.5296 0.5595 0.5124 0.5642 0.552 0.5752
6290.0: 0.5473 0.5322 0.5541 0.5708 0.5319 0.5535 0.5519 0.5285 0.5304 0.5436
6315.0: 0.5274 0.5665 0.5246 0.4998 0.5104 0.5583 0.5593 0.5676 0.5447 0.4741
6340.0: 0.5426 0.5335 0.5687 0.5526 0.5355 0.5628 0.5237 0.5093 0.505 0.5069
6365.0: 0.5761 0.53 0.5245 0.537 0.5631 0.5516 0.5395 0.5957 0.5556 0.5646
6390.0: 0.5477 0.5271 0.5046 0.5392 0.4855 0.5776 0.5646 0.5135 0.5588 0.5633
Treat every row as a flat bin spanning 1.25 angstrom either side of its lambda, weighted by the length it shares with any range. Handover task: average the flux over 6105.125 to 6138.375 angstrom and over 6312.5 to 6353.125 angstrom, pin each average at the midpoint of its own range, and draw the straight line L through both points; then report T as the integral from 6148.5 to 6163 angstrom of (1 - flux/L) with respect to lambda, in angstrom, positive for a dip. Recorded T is 0.5 angstrom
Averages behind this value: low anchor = 0.539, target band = 0.521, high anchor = 0.539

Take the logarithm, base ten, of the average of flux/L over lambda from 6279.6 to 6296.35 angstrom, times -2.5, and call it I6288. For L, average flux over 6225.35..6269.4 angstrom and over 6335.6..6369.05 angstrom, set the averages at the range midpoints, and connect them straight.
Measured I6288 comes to -0.03 mag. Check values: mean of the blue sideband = 0.535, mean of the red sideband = 0.533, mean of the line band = 0.55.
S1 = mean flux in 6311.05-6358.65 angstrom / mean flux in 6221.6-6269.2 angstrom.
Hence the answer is 1.0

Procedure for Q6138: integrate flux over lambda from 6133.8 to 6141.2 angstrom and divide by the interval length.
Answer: 0.536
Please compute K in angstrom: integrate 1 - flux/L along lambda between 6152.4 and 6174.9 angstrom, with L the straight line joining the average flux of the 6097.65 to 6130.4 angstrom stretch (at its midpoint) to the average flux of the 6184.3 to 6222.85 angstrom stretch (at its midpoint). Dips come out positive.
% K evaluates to 1.4 angstrom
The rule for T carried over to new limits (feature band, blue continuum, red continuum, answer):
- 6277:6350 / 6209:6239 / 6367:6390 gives 0.6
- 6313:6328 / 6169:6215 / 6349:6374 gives 0.1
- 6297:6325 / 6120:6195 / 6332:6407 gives 0.0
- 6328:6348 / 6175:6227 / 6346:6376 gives -0.2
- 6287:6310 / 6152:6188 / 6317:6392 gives -0.5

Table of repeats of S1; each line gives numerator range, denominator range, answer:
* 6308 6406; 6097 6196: 1.01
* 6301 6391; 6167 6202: 1.02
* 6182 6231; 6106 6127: 1.02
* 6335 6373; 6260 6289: 0.97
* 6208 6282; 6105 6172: 1.01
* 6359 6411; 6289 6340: 1.00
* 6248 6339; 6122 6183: 1.03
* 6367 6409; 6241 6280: 1.01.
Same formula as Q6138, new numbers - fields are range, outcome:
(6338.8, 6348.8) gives 0.549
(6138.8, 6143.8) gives 0.562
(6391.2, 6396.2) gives 0.516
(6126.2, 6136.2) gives 0.568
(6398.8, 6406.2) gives 0.543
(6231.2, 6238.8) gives 0.554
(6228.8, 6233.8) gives 0.521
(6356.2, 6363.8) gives 0.508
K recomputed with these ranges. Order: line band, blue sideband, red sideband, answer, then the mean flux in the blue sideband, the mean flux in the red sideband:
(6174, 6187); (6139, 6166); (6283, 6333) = -0.28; 0.533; 0.544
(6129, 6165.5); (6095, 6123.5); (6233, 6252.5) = 0.03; 0.534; 0.547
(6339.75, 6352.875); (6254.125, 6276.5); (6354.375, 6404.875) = -0.29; 0.532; 0.539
